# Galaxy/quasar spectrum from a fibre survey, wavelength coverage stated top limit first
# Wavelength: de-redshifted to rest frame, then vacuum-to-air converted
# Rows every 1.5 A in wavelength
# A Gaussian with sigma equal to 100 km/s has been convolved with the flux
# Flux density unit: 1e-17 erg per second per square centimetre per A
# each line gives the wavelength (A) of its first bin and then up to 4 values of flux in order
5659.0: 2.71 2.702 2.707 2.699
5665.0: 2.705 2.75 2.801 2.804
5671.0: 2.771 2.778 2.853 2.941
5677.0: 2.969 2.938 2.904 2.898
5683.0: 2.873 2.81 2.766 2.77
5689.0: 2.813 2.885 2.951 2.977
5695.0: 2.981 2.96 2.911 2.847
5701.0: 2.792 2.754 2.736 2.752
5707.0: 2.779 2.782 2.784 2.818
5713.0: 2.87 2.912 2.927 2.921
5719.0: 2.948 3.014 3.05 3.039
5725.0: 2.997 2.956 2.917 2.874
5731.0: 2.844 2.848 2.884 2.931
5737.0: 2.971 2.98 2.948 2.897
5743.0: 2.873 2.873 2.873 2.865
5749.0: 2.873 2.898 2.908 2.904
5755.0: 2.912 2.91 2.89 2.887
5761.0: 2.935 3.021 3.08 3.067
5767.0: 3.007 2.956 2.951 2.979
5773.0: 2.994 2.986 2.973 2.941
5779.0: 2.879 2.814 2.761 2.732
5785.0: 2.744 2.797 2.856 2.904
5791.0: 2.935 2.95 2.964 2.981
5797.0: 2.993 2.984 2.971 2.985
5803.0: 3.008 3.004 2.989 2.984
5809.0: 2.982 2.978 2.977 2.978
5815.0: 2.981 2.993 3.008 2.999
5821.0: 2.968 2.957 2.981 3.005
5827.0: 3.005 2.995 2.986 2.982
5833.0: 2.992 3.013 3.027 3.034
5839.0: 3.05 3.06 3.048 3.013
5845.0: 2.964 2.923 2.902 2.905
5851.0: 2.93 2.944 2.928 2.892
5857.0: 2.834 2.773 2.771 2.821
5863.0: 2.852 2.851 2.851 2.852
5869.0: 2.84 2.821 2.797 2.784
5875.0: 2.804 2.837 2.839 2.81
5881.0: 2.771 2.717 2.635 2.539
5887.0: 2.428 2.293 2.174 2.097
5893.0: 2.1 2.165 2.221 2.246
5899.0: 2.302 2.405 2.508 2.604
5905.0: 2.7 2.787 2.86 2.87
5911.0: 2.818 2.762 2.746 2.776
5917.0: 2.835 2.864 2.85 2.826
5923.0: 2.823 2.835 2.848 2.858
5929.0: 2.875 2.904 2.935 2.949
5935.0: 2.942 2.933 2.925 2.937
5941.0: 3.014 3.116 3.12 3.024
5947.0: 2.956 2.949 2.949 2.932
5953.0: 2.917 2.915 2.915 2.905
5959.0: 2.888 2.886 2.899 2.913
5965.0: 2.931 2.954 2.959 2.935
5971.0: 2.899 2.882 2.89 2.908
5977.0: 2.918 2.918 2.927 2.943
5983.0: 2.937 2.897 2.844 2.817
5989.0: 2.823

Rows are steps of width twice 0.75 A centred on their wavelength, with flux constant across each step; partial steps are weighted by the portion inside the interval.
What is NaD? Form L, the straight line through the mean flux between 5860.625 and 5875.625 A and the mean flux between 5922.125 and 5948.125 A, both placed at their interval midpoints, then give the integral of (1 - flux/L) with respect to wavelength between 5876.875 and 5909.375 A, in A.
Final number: 4.21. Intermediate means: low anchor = 2.83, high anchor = 2.94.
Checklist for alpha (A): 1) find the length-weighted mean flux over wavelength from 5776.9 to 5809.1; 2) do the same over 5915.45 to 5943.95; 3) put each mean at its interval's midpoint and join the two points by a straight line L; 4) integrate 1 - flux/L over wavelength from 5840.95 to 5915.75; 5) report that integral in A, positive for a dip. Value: 5.3 A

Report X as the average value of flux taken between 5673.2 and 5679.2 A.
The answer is 2.92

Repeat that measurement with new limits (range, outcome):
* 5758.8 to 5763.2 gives 2.95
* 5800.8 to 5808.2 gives 2.99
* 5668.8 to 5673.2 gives 2.78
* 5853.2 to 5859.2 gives 2.86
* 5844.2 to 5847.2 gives 2.95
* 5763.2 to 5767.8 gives 3.05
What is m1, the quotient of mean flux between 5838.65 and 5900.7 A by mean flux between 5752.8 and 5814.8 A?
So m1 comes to 0.92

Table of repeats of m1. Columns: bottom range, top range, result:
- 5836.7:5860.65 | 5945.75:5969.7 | 1.00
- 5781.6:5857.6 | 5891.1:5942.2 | 0.92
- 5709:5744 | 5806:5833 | 1.02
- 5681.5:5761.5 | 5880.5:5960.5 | 0.95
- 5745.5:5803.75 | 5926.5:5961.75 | 1.01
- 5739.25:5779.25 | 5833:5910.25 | 0.93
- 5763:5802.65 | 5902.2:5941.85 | 0.97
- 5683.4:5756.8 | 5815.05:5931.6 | 0.97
